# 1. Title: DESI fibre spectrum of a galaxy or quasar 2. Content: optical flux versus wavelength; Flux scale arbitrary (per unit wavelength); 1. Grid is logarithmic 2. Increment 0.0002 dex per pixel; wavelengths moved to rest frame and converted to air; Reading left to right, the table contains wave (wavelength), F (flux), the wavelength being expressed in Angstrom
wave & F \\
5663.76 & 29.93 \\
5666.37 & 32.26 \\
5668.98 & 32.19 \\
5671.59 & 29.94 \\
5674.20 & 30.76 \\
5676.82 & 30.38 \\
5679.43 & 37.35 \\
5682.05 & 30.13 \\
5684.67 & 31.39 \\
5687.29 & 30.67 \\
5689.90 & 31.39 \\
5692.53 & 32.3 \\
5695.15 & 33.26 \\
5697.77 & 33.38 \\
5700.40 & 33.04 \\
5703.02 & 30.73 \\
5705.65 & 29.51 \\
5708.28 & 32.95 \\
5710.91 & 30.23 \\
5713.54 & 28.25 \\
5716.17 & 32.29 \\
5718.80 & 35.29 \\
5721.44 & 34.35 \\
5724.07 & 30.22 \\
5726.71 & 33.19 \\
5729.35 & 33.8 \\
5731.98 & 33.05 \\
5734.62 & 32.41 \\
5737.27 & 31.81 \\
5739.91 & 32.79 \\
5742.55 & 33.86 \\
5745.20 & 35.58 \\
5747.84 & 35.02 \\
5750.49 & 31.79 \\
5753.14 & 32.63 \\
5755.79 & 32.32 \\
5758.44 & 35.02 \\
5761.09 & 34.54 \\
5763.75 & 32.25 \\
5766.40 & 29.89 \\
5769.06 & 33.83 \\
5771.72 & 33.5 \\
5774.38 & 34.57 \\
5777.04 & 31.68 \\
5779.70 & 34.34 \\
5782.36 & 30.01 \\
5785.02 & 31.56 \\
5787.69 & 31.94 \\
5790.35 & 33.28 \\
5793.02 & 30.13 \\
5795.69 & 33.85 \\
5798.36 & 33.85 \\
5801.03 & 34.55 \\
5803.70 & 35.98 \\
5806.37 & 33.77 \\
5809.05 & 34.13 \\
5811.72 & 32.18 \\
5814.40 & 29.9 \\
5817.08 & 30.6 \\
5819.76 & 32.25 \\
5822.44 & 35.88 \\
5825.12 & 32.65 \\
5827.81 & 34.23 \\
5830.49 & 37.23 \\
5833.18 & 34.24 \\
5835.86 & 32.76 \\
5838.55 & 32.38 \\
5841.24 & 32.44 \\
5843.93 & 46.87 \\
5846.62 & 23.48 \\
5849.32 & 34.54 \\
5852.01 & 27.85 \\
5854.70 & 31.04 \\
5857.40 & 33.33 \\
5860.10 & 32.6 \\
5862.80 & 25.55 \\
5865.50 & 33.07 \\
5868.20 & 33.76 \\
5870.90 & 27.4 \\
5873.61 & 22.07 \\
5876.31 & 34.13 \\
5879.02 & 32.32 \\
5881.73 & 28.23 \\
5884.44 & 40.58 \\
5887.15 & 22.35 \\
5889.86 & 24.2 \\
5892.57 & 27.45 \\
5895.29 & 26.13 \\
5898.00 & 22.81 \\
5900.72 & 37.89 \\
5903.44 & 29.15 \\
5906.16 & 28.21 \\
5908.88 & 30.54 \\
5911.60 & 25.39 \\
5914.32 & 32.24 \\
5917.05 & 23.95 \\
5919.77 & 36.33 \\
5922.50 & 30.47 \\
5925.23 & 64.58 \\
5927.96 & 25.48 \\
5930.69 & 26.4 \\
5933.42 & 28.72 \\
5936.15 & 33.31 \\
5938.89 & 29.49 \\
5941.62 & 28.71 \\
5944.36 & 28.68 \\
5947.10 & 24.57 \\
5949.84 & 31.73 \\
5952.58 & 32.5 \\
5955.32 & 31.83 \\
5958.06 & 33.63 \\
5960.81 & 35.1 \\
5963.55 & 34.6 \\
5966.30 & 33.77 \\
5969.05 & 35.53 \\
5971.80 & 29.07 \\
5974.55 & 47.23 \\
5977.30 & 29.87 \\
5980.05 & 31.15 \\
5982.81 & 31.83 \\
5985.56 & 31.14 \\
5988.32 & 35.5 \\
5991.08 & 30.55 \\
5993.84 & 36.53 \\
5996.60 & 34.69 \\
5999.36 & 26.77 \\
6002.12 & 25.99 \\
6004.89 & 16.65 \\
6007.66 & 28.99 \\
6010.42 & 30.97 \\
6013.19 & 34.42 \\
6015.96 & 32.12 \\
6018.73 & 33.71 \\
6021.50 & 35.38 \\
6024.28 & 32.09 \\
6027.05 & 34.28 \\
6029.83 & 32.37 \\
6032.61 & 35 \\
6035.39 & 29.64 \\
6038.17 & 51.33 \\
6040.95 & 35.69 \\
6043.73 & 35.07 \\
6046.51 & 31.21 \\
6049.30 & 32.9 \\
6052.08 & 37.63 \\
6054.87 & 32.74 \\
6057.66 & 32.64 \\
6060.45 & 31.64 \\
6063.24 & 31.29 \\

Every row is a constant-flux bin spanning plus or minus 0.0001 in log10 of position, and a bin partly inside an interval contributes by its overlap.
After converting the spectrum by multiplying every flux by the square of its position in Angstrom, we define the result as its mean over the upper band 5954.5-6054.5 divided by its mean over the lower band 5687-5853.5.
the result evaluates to 1.1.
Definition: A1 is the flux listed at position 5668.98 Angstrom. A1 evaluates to 32.19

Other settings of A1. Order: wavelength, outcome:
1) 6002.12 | 25.99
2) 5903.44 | 29.15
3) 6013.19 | 34.42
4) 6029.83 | 32.37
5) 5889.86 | 24.2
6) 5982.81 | 31.83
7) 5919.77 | 36.33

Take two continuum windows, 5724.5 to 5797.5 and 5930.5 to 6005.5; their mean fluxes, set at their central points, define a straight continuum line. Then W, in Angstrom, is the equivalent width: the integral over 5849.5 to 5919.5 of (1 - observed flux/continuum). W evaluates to 5.6 Angstrom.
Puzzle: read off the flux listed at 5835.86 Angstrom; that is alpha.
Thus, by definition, 32.76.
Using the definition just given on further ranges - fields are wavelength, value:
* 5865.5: 33.07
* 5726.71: 33.19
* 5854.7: 31.04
